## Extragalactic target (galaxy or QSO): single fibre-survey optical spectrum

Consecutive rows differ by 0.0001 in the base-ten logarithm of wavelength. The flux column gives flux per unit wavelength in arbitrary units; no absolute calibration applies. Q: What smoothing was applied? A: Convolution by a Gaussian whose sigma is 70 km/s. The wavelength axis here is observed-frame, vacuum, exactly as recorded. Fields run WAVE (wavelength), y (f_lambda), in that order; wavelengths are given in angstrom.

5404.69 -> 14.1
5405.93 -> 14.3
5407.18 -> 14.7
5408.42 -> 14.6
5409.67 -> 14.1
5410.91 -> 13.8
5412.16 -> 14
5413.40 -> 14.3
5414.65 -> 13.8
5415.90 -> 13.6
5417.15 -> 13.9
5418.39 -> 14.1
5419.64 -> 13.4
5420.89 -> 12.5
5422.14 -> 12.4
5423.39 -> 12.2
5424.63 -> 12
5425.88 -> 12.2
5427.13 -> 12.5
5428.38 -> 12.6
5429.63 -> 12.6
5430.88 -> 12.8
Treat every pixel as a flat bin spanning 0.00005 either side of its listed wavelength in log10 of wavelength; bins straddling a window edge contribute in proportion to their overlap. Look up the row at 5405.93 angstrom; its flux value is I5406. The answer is 14.3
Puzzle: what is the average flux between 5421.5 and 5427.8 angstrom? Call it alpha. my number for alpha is 12.3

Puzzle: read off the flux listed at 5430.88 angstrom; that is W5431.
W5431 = 12.8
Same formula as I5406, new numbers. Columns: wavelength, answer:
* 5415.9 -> 13.6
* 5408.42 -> 14.6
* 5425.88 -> 12.2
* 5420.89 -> 12.5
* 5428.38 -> 12.6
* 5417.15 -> 13.9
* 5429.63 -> 12.6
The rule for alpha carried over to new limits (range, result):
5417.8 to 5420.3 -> 13.7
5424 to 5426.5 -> 12.1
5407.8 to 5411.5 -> 14.2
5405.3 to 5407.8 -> 14.5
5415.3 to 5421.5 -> 13.5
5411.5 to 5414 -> 14.2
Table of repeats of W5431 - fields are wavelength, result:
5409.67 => 14.1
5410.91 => 13.8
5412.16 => 14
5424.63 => 12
